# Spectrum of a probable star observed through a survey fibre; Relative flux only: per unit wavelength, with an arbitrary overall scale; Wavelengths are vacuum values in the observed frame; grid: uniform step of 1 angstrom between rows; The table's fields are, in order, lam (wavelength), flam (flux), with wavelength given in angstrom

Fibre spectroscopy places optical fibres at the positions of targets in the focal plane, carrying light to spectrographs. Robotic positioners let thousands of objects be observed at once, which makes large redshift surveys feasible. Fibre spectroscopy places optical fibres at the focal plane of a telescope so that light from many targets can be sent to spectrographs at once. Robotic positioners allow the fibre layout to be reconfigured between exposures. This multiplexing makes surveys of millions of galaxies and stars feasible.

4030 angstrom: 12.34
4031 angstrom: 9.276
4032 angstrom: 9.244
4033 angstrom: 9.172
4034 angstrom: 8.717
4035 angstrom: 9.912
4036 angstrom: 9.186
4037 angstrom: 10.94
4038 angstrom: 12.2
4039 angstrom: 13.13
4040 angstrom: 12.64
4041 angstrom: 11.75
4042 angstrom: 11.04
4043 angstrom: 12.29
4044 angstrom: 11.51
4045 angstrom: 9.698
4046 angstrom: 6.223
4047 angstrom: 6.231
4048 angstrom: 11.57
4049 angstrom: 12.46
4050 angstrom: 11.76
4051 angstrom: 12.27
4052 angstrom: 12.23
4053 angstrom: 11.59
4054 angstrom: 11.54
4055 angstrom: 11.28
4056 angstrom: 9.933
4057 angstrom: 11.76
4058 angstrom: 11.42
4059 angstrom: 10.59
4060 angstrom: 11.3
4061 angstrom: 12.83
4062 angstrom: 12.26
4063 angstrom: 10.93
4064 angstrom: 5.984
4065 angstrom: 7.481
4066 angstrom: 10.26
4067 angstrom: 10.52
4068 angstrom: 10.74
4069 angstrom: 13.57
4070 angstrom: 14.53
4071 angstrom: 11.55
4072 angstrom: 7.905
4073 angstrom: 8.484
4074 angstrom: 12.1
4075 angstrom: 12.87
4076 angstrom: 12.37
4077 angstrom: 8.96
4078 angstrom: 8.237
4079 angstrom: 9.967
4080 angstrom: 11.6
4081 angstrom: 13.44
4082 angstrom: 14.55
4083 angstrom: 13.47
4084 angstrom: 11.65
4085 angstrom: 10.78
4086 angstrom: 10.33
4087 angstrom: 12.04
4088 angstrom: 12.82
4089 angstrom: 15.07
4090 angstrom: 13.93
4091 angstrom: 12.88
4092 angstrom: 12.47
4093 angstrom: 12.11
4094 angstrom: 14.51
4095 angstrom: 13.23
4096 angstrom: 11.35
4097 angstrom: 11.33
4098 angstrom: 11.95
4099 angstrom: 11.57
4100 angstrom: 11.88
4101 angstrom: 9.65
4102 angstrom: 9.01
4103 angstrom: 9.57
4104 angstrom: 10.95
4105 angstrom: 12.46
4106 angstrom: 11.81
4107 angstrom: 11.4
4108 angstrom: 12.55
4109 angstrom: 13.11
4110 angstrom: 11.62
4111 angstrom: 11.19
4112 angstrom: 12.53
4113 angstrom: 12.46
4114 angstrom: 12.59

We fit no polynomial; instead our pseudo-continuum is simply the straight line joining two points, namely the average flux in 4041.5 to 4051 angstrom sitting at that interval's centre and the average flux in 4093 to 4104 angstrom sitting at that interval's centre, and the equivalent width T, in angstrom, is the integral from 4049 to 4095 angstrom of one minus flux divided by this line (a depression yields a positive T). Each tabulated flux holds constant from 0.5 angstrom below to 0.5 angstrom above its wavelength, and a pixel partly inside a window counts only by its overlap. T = -2.7 angstrom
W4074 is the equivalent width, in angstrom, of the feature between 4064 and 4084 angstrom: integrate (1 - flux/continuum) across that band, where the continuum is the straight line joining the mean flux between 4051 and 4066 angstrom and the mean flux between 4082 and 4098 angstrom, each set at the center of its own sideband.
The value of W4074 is 1.1 angstrom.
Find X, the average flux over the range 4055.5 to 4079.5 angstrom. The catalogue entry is 10.7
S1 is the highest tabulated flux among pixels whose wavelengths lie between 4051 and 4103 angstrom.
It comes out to 15.07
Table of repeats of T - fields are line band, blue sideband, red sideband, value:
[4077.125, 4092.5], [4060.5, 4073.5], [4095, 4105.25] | -1.9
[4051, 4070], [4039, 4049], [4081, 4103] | 0.2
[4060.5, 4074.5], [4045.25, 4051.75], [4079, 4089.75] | 0.9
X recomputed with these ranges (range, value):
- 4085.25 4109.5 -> 12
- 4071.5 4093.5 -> 11.7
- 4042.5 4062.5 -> 11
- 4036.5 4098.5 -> 11.4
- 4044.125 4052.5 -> 10.4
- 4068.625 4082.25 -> 11.4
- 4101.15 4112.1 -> 11.4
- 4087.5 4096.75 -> 13.1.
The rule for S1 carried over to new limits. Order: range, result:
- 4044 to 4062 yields 12.83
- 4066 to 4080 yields 14.53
